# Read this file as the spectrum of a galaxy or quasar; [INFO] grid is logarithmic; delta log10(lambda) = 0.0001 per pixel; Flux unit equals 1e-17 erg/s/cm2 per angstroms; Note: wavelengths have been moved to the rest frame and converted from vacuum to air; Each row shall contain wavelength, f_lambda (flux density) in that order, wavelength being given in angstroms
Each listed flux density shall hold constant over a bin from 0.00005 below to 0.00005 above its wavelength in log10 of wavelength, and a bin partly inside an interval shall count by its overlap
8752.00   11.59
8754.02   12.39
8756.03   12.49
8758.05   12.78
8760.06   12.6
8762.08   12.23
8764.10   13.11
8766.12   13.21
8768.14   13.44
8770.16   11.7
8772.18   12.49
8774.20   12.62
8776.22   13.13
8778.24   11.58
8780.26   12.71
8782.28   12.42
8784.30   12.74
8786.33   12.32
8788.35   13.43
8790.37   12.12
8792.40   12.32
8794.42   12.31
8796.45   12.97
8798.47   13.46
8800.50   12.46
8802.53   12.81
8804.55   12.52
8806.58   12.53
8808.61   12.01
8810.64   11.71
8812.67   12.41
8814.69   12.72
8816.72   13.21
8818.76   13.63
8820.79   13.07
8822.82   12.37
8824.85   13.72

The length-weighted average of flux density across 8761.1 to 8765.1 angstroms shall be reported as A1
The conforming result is 12.7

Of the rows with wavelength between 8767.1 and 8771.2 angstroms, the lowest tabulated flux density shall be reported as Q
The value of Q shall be 11.7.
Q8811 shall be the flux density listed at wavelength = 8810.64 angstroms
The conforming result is 11.71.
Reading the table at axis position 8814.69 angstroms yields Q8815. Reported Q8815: 12.72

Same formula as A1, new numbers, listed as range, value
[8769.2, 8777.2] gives 12.5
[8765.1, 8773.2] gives 12.7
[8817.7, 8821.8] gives 13.3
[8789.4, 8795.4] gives 12.2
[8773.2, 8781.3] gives 12.5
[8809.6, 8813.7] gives 12.1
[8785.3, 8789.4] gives 12.9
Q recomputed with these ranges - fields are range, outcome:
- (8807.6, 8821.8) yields 11.71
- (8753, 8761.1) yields 12.39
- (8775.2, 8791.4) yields 11.58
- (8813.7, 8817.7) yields 12.72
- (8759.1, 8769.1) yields 12.23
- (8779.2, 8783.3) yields 12.42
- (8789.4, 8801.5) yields 12.12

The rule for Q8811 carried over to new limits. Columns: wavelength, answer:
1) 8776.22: 13.13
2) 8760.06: 12.6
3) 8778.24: 11.58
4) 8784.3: 12.74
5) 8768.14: 13.44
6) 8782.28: 12.42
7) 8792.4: 12.32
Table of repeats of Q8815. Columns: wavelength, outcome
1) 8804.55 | 12.52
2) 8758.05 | 12.78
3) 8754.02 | 12.39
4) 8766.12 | 13.21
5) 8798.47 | 13.46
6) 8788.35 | 13.43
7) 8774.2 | 12.62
